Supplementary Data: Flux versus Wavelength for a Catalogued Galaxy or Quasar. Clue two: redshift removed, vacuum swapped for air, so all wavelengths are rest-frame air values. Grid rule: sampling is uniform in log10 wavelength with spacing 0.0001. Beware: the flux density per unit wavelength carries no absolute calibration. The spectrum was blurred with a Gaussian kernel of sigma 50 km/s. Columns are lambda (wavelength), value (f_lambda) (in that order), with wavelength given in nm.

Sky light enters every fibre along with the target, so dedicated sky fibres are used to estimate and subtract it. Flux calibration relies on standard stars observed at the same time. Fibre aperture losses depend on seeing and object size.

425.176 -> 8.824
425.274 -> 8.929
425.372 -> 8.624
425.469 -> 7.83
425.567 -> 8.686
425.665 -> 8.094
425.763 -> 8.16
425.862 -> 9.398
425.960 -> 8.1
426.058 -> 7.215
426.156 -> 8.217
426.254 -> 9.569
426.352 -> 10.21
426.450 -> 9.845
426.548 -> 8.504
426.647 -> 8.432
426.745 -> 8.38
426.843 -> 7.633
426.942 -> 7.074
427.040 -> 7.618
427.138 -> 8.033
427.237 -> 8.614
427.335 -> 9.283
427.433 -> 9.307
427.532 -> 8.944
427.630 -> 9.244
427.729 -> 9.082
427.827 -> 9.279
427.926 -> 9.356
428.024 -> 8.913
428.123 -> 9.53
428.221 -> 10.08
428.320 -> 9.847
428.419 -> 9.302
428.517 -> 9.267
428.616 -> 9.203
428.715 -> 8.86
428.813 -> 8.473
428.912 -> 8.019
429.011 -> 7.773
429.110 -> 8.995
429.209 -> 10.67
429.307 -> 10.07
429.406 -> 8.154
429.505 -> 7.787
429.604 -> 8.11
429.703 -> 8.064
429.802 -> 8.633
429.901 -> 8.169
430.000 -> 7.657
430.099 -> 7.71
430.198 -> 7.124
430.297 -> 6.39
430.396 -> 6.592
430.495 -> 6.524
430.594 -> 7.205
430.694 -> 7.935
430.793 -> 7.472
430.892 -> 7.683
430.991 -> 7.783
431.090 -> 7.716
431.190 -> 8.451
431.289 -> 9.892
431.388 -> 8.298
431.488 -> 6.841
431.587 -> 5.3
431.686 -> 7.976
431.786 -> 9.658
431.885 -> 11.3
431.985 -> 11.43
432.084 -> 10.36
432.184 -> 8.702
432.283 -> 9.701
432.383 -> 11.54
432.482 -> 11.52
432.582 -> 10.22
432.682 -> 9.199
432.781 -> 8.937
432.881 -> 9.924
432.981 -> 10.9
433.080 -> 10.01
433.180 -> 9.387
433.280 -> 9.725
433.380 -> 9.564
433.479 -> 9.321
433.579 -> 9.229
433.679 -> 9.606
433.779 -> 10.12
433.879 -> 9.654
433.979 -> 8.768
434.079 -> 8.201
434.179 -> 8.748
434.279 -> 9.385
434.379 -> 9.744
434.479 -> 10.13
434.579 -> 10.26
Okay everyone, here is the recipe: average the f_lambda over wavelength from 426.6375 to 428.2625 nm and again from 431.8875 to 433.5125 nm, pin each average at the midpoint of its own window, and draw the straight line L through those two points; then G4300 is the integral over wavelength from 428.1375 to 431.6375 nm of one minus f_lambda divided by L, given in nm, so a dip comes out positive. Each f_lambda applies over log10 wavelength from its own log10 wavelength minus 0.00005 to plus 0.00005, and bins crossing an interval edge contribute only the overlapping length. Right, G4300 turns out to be 0.43 nm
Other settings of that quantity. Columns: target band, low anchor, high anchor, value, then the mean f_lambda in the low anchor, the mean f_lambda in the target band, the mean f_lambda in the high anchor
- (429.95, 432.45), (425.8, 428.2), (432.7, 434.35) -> 0.246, 8.75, 8.32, 9.47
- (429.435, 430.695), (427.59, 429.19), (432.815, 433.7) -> 0.242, 9.1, 7.52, 9.73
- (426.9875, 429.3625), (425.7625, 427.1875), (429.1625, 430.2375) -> -0.187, 8.43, 9.07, 8.39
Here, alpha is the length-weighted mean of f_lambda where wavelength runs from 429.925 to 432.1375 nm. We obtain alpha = 8.06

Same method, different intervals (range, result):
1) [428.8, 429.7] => 8.64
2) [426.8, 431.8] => 8.33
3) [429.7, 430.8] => 7.43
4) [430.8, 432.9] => 9.12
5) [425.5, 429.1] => 8.76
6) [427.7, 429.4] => 9.2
